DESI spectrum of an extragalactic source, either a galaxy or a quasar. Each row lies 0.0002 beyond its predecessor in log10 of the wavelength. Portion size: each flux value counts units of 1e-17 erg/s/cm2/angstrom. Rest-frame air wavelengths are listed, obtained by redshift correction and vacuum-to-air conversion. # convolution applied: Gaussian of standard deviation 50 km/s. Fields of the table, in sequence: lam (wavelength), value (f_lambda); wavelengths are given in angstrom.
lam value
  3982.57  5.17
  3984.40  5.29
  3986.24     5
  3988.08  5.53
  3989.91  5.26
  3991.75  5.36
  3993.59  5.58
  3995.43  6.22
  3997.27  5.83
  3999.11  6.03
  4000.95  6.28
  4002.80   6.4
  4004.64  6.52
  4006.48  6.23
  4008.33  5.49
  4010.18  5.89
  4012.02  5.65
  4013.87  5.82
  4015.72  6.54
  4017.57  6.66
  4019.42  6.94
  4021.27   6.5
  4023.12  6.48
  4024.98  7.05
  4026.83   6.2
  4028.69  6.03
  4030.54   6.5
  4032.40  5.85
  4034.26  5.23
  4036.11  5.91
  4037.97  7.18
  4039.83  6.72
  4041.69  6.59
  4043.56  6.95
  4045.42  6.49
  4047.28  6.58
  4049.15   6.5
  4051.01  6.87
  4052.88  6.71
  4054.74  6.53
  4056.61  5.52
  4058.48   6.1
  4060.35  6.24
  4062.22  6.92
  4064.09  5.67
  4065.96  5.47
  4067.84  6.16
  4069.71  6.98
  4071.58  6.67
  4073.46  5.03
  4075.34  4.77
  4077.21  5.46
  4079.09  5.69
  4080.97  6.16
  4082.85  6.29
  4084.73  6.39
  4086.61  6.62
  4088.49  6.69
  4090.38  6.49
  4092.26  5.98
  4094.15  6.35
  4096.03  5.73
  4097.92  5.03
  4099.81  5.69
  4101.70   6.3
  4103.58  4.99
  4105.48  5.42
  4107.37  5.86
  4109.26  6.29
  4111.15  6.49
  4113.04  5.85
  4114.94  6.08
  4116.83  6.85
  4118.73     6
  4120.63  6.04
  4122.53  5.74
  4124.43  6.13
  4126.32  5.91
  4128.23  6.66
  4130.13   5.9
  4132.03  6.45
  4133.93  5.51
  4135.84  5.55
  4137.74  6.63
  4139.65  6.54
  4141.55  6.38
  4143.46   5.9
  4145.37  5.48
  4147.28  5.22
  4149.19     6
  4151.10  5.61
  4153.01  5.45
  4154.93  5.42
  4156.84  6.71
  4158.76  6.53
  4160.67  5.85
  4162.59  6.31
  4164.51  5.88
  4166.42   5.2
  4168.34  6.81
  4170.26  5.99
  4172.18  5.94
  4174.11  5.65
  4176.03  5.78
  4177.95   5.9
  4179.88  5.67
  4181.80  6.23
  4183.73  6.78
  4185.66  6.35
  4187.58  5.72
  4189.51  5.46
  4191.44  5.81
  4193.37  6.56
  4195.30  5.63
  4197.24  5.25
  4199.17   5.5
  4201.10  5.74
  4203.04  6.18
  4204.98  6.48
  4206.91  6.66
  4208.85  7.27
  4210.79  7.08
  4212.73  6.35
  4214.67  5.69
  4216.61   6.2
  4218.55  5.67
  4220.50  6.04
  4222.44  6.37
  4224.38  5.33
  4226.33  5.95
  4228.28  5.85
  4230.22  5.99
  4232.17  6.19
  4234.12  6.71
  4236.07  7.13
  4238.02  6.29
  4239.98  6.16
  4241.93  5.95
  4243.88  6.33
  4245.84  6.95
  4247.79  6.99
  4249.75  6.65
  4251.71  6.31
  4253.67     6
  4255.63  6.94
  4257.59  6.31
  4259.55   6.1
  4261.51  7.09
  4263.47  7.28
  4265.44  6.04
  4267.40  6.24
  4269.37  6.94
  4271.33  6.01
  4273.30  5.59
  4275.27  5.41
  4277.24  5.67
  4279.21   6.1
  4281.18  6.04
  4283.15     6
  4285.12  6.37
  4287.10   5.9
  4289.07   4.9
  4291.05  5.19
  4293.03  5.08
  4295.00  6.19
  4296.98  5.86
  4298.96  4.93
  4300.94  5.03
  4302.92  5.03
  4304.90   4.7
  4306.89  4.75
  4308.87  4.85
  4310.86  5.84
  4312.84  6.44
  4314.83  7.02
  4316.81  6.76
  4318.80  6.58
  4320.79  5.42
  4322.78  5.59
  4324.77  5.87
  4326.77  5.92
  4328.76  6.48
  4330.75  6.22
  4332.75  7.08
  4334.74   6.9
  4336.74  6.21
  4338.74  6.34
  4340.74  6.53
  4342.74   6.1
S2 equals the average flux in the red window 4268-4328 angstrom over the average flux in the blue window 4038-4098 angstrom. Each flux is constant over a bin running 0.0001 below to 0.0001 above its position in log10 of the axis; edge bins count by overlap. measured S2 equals 0.92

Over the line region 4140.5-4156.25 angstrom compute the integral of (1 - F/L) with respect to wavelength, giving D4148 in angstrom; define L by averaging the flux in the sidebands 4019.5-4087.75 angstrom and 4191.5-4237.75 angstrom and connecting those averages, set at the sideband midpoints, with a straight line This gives 1.2 angstrom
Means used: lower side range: 6.26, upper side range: 6.16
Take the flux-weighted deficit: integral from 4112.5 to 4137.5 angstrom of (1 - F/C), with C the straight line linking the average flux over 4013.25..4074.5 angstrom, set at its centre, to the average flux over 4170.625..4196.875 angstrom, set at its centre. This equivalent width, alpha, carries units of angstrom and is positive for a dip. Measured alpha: 0.2 angstrom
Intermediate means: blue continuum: 6.35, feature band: 6.07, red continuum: 5.94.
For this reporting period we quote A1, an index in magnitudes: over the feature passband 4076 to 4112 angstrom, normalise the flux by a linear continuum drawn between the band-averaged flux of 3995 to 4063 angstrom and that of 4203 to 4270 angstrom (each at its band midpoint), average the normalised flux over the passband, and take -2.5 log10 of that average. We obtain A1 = 0.06 mag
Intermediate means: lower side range 6.33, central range 5.99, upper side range 6.39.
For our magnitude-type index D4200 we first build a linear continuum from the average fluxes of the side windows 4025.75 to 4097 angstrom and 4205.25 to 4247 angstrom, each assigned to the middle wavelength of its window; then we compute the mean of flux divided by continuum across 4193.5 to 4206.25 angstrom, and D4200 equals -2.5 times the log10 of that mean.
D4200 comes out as 0.08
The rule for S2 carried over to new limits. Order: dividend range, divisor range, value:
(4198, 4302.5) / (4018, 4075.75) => 0.97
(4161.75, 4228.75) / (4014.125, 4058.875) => 0.94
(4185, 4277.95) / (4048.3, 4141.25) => 1.02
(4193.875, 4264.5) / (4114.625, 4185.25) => 1.05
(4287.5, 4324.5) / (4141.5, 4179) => 0.95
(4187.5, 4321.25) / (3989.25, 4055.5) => 0.96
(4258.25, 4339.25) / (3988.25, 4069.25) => 0.96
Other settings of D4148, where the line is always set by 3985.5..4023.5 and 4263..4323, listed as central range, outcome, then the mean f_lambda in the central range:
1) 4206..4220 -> -1.3 angstrom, 6.4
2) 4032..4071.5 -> -2.5 angstrom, 6.36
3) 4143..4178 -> 0.1 angstrom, 5.87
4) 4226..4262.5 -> -3.8 angstrom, 6.42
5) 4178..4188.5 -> -0.5 angstrom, 6.13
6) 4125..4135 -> -0.3 angstrom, 6.08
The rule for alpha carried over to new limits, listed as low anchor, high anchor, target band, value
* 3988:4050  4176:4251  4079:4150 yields 1.8 angstrom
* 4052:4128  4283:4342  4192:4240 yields -1.8 angstrom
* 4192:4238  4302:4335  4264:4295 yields 0.9 angstrom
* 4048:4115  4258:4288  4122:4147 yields 0.2 angstrom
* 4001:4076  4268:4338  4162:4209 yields 0.3 angstrom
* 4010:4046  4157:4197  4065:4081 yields 1.2 angstrom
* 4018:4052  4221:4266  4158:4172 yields 0.8 angstrom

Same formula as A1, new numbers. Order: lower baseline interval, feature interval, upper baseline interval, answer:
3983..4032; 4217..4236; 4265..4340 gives -0.03 mag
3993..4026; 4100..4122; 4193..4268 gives 0.05 mag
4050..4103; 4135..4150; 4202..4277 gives 0.04 mag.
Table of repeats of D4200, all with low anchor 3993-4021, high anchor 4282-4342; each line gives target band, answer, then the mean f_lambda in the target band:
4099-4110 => 0.058 mag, 5.75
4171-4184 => 0.008 mag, 5.95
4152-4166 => 0.004 mag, 5.99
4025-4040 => -0.017 mag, 6.23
